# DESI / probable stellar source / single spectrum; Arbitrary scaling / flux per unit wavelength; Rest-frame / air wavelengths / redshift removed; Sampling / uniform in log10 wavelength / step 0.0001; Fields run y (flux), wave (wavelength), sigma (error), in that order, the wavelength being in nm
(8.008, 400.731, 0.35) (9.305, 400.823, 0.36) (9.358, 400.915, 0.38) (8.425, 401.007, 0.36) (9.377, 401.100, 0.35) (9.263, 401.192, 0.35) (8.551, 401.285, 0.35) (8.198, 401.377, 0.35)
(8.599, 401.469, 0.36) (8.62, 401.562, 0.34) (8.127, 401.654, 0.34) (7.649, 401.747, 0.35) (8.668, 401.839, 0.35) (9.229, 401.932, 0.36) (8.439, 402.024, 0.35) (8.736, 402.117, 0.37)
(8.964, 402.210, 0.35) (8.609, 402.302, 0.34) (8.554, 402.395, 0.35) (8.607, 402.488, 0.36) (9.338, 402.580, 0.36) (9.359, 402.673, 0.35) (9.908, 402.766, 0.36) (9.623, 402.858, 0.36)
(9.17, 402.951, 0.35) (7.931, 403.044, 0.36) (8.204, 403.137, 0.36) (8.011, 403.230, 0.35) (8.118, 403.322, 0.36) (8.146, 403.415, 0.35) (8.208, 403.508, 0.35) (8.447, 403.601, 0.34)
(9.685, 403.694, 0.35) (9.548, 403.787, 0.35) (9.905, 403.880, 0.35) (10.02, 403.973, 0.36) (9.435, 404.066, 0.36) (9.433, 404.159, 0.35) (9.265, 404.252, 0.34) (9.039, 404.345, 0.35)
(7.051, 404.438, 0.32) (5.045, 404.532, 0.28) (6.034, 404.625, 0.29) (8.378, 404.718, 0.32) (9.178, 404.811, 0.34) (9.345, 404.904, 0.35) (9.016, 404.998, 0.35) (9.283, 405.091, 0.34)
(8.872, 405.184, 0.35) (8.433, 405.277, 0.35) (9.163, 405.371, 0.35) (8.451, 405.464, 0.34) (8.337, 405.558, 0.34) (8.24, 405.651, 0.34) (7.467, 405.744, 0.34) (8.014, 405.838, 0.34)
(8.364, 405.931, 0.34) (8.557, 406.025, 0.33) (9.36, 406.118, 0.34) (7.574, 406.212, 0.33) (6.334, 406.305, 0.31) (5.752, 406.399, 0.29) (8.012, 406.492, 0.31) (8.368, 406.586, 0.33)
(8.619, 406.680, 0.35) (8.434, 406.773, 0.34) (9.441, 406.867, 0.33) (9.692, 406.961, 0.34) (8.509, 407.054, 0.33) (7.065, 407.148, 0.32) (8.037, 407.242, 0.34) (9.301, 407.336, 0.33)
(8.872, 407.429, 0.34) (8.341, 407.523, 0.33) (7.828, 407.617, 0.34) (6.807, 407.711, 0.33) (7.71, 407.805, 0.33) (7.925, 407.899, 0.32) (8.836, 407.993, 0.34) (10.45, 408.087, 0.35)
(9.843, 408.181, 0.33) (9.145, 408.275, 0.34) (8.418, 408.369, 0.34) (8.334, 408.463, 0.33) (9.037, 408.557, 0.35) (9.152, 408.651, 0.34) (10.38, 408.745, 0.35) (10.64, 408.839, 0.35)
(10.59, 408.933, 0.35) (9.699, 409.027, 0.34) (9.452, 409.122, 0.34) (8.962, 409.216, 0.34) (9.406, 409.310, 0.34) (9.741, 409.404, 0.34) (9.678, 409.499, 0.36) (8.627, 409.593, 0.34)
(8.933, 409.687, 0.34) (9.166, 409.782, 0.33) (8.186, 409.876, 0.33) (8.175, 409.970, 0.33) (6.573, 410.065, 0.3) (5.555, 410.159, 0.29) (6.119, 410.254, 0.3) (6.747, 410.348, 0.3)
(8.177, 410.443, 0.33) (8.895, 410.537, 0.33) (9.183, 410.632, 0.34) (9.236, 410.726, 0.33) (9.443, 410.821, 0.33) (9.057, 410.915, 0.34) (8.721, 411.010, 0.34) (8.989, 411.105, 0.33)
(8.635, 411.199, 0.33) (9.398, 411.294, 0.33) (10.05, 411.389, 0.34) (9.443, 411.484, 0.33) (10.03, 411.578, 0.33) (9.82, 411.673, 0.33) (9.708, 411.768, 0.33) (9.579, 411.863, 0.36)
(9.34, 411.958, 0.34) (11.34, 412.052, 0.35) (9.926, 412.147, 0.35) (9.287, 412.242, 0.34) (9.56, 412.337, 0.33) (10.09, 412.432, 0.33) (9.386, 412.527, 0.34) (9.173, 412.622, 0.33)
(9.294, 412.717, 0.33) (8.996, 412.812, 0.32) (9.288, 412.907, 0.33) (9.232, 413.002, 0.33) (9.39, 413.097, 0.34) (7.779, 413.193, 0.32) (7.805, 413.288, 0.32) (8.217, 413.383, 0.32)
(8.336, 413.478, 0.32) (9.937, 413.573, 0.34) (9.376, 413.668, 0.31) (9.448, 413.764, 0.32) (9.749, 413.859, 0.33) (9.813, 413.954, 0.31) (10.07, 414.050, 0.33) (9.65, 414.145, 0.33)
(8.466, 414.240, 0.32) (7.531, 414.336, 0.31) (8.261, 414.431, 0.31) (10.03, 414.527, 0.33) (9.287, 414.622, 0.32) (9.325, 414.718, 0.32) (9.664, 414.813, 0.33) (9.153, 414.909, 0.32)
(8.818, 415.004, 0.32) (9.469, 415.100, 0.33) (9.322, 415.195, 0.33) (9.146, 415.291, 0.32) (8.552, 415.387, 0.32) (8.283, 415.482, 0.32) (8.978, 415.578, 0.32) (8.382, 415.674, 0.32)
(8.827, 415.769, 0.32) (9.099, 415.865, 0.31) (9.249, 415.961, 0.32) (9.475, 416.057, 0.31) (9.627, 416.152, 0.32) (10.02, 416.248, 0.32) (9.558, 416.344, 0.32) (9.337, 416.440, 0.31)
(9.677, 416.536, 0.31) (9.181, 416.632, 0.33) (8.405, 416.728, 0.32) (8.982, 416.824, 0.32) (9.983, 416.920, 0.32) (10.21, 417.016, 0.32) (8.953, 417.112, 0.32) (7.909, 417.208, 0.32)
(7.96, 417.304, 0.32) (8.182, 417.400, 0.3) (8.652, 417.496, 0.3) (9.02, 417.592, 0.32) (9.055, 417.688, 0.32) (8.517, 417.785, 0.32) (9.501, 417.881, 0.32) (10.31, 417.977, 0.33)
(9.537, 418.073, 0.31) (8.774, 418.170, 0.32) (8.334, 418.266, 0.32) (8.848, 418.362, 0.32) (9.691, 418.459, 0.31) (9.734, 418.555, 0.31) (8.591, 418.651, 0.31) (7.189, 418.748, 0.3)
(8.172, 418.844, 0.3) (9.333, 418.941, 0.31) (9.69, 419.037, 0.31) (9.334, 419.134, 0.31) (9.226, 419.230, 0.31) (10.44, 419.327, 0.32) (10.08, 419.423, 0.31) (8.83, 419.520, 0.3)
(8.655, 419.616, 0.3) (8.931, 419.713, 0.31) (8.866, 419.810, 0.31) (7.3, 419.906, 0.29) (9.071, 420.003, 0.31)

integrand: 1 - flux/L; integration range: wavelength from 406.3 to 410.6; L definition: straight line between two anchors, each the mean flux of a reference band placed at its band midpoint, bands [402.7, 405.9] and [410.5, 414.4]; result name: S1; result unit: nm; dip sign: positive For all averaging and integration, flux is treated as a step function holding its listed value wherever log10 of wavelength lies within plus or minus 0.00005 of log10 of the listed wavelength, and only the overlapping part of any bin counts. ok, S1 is 0.19 nm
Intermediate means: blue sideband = 8.6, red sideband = 9.28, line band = 8.54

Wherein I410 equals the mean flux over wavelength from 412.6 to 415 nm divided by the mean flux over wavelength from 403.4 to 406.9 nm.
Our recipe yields 1.1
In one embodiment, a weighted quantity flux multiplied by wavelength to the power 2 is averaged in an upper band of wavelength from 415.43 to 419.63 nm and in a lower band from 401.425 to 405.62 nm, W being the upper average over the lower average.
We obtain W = 1.12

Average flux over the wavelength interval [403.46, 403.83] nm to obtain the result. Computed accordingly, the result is 8.96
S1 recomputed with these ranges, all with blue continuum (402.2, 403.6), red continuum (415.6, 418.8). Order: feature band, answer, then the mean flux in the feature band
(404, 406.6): 0.16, 8.22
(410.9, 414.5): -0.13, 9.27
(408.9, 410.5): 0.08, 8.44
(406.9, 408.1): 0.06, 8.37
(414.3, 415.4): -0.01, 9.08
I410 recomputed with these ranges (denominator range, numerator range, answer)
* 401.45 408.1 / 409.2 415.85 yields 1.06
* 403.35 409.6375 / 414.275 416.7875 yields 1.05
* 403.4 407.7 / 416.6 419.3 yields 1.07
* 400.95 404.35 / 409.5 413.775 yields 1.01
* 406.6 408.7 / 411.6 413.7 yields 1.08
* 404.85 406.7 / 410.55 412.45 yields 1.15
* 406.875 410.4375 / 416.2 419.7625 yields 1.05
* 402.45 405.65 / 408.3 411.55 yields 1.02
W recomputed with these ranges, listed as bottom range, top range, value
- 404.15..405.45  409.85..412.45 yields 1.10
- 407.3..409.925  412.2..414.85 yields 1.04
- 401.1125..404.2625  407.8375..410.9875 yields 1.03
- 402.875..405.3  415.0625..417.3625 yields 1.12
